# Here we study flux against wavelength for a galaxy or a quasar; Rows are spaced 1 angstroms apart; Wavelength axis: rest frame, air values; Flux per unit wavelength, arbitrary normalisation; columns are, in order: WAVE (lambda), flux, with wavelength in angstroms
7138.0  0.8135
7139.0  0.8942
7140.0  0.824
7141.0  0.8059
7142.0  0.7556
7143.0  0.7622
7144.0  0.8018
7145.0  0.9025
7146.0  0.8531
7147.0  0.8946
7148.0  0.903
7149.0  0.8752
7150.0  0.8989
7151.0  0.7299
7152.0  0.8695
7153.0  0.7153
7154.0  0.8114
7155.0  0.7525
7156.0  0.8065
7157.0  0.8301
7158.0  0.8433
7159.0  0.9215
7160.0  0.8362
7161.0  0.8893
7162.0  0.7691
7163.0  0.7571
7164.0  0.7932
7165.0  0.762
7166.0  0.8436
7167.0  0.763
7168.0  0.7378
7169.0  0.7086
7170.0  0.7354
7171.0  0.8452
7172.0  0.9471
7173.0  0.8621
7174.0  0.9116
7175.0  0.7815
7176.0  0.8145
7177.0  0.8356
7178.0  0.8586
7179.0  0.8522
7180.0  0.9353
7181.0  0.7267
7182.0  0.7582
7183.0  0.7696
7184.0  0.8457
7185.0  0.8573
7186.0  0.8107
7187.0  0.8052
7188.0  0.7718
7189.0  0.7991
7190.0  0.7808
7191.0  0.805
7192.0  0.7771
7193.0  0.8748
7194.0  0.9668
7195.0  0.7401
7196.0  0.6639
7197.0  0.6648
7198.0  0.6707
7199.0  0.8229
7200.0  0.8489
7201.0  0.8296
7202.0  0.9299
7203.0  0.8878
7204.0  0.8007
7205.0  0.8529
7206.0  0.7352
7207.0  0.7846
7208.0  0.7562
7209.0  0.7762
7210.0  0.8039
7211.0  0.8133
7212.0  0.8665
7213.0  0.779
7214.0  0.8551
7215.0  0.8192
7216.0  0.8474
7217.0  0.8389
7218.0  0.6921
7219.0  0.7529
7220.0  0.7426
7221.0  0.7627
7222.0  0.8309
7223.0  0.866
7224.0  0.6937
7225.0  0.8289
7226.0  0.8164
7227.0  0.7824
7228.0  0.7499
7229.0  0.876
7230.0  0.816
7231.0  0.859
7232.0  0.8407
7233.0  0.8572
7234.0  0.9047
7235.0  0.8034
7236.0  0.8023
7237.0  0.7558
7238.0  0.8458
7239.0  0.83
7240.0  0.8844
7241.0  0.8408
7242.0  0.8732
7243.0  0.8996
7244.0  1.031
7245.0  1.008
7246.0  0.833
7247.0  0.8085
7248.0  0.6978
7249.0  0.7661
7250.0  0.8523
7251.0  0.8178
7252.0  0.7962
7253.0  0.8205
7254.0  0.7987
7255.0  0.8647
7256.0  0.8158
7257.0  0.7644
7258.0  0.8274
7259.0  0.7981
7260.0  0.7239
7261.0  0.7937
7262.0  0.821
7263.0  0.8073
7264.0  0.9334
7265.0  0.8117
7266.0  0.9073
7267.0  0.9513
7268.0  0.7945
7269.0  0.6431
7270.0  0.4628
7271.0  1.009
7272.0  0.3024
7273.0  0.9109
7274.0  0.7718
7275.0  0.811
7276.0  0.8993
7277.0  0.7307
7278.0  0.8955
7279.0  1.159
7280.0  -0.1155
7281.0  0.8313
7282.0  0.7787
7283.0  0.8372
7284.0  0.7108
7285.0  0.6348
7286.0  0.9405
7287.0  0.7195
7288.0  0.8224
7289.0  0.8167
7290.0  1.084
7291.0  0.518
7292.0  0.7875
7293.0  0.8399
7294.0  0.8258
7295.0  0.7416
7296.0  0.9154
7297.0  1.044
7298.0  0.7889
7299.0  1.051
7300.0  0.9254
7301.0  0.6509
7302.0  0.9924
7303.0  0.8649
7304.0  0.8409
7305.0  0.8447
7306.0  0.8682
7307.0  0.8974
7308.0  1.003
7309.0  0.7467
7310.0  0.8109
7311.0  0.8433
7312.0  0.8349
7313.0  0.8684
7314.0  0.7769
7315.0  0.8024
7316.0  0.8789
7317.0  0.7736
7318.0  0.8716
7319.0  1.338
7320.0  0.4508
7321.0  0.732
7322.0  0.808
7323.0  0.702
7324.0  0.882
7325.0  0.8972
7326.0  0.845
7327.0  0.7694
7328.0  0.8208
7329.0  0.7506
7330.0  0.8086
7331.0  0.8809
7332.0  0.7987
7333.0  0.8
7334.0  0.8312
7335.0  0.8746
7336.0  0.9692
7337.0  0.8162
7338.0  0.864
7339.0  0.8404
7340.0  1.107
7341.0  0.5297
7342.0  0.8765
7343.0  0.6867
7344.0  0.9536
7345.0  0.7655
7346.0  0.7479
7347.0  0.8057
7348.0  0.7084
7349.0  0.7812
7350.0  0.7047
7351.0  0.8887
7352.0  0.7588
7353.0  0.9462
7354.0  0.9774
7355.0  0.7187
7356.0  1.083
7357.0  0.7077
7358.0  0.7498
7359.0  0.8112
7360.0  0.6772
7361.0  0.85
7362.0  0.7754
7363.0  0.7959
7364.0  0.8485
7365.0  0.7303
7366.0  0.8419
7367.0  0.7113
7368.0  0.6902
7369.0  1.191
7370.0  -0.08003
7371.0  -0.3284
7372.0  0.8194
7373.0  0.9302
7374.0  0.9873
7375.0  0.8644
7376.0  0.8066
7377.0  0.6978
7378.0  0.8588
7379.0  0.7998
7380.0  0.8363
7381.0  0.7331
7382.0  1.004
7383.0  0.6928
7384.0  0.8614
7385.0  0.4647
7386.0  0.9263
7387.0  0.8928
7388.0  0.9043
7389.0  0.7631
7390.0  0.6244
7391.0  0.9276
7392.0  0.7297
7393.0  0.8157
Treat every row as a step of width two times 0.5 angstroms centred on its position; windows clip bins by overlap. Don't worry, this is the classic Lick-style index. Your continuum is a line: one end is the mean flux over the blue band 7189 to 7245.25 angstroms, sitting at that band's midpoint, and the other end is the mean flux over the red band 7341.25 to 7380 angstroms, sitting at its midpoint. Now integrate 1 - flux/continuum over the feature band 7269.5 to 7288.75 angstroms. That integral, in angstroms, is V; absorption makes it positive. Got 1.2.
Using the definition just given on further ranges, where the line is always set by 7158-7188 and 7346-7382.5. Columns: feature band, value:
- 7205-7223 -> 0.3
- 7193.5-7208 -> 0.2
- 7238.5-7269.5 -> -1.4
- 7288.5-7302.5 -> -1.2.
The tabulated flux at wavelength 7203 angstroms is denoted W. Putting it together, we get 0.8878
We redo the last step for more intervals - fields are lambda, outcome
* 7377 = 0.6978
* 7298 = 0.7889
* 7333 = 0.8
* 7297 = 1.044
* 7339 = 0.8404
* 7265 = 0.8117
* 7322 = 0.808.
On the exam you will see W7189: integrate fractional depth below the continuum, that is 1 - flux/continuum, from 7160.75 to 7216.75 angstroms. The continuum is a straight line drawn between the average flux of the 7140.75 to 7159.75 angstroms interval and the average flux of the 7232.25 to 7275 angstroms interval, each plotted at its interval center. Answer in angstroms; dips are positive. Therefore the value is 1.0 angstroms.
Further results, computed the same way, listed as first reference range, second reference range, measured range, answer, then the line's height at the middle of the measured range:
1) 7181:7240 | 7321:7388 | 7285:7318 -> -2.0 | 0.796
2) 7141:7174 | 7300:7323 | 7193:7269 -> 1.0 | 0.829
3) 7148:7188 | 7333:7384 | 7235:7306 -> -1.1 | 0.8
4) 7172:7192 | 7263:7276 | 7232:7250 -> -1.2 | 0.795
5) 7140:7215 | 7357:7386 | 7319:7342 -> -2.0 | 0.755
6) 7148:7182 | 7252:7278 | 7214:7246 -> -1.2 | 0.802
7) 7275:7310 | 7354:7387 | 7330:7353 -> -1.2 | 0.781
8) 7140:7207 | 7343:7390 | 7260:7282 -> 0.7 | 0.793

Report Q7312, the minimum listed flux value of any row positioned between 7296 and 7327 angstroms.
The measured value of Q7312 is 0.4508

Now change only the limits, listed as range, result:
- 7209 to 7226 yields 0.6921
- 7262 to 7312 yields -0.1155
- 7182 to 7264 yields 0.6639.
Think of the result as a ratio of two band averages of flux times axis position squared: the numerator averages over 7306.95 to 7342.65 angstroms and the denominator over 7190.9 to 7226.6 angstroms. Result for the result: 1.08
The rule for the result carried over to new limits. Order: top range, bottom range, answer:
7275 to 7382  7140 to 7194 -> 1.03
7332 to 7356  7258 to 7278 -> 1.08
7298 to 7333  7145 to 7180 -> 1.06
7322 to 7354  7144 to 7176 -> 1.05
